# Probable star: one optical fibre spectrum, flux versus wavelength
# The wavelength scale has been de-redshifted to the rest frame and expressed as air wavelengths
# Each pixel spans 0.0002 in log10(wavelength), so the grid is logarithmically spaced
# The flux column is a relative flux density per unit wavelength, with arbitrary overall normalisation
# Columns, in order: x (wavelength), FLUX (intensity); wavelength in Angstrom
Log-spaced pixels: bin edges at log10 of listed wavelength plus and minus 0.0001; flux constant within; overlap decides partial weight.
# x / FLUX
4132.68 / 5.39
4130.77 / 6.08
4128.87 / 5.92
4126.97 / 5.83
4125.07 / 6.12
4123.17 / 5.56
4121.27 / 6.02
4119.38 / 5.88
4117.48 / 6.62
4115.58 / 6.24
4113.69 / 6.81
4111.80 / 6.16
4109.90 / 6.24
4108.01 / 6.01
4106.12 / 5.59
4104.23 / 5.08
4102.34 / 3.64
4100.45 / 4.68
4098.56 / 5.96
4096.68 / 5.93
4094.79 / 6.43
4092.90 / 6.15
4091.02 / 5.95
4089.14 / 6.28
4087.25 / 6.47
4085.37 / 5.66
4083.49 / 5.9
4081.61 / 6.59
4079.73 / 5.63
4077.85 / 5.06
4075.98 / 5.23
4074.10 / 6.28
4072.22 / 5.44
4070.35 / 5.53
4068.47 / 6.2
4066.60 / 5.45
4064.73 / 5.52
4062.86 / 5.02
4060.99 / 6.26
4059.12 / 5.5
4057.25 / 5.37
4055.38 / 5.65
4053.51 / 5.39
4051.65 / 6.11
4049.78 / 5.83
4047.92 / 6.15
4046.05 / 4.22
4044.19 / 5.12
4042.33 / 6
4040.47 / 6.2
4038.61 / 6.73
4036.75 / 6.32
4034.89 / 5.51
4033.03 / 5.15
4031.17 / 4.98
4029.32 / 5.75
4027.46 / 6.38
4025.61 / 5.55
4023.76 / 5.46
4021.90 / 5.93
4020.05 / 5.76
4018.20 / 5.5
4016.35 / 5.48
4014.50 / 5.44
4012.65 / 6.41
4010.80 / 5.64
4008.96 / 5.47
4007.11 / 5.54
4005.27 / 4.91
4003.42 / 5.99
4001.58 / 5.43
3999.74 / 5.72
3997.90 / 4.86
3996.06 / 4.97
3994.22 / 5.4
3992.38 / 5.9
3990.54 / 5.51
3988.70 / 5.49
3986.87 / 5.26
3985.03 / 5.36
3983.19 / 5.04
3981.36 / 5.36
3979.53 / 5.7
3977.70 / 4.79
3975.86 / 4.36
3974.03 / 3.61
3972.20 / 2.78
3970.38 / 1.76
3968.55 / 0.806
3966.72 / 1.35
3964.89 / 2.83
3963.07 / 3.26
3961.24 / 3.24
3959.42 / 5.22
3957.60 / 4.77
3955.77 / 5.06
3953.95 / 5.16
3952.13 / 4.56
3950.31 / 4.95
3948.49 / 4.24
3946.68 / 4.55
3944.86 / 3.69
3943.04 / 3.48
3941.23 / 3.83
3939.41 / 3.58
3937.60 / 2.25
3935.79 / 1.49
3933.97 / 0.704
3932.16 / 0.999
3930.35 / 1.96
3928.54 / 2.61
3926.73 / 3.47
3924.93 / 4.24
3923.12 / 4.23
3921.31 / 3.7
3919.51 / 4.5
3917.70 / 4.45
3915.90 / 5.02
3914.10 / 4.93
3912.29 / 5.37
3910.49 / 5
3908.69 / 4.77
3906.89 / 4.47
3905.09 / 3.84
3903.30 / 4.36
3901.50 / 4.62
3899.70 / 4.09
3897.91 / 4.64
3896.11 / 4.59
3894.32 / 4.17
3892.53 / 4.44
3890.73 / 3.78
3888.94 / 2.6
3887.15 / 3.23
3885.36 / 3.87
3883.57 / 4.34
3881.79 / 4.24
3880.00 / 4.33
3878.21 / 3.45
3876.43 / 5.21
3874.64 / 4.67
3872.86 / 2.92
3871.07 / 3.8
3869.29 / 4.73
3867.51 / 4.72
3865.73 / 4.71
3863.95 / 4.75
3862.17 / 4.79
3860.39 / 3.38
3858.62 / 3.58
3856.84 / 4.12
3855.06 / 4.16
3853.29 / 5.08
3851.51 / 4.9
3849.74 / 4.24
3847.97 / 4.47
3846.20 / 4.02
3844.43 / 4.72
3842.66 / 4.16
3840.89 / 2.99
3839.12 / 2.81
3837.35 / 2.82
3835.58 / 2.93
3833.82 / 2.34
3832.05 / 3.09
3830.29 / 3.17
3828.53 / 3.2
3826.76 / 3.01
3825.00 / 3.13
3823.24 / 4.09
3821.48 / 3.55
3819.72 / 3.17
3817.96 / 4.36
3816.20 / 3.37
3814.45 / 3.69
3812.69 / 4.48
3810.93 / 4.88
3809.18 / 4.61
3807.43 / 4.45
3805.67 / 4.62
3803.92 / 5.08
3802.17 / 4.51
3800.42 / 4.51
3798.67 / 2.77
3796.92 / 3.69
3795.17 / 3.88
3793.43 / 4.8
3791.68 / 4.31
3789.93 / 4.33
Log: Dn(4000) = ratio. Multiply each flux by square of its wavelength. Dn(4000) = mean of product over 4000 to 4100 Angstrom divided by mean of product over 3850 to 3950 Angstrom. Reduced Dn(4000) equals 1.56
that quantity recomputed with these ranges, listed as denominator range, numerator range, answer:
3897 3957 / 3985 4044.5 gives 1.50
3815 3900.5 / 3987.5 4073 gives 1.57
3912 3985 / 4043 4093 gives 1.63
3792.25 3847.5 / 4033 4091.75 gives 1.72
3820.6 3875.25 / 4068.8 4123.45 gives 1.72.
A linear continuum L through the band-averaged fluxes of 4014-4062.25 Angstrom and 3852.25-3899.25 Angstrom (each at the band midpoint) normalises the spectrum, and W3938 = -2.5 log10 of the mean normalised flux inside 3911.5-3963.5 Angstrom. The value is 0.25 mag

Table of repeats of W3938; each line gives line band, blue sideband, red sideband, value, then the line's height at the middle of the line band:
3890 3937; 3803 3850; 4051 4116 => 0.15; 4.43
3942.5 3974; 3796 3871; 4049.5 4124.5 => 0.31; 4.85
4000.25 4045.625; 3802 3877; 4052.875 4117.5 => -0.07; 5.31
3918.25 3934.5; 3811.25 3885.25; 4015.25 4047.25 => 0.46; 4.65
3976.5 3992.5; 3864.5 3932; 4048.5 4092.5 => -0.08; 4.95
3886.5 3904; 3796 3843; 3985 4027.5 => 0.10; 4.43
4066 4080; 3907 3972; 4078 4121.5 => -0.02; 5.51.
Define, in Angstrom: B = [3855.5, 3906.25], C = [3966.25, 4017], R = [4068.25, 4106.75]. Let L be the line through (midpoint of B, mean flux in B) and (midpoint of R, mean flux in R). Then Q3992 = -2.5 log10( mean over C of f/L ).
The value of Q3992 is 0.04 mag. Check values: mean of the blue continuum 4.14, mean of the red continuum 5.69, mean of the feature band 4.83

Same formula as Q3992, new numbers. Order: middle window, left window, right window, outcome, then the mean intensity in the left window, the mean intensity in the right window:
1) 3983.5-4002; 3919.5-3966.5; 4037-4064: -0.19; 3.51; 5.7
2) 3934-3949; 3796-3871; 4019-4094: 0.44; 3.95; 5.74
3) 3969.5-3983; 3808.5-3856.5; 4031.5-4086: 0.21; 3.76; 5.68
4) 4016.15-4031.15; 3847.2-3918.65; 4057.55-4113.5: -0.08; 4.32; 5.73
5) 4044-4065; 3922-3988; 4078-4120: -0.07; 3.64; 5.89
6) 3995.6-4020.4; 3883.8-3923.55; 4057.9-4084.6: -0.07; 4.31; 5.68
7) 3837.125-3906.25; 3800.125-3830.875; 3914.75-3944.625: -0.15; 3.99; 3.18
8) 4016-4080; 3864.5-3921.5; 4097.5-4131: -0.06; 4.31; 5.8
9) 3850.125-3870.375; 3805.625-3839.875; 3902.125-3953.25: -0.22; 3.56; 3.77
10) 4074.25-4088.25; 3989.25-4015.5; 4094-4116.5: -0.03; 5.51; 5.73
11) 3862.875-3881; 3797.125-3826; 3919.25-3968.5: -0.15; 4.07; 3.42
